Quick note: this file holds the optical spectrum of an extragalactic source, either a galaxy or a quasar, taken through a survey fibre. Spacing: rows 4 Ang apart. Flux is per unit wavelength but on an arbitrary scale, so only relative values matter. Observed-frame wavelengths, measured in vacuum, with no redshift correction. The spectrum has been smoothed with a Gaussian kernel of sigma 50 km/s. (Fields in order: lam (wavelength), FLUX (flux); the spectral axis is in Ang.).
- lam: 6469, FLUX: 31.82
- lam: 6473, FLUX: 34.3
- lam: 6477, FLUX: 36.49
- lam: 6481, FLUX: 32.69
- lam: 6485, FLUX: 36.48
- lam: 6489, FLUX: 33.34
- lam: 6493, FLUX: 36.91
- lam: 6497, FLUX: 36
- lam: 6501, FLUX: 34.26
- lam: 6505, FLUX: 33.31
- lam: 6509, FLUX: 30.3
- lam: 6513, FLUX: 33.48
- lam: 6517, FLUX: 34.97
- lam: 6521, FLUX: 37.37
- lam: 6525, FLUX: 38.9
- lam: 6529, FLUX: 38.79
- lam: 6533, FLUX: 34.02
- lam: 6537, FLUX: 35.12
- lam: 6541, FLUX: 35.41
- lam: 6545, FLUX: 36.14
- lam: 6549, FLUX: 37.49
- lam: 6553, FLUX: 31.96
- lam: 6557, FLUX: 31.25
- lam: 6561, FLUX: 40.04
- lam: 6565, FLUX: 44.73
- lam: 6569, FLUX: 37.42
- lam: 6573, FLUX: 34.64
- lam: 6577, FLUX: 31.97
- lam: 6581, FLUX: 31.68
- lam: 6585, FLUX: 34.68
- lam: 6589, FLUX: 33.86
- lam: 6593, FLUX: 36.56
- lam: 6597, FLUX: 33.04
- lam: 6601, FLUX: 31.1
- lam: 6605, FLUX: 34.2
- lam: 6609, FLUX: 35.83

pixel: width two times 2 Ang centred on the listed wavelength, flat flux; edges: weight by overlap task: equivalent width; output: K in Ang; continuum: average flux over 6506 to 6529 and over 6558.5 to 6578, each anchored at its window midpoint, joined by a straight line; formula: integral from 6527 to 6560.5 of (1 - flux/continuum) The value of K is 1.2 Ang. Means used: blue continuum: 35.3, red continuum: 37.9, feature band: 35.2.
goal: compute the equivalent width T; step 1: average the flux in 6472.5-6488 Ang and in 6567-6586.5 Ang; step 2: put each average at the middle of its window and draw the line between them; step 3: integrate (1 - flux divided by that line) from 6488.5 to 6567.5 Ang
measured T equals -2.8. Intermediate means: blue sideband 35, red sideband 34.1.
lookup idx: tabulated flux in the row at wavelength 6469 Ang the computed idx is 31.82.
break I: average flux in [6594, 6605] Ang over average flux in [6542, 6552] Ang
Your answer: 0.91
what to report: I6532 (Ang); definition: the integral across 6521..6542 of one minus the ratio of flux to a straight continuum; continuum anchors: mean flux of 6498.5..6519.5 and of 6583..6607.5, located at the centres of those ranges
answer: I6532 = -1.9 Ang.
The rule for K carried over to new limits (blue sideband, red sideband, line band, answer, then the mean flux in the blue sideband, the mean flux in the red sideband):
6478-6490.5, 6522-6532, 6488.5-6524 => 1.7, 34.4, 38.2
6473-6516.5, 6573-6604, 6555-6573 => -2.3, 34.3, 33.4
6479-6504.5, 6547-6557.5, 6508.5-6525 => -0.2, 34.9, 33.9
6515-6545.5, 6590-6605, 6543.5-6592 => -0.9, 36.3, 33.7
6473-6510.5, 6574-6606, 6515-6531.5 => -1.6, 34.5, 33.4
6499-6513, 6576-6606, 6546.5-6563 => -1.0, 32.7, 33.4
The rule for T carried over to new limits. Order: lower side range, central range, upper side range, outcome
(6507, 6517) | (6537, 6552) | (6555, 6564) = -0.23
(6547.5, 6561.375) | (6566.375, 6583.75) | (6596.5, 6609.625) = -0.16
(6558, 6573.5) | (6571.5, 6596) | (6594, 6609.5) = 1.63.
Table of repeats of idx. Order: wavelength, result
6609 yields 35.83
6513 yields 33.48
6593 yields 36.56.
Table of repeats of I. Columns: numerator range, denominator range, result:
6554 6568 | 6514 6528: 1.03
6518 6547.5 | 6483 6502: 1.03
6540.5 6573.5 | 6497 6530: 1.05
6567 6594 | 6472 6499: 0.97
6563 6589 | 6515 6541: 0.98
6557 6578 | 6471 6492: 1.08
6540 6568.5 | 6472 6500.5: 1.05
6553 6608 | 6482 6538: 0.99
